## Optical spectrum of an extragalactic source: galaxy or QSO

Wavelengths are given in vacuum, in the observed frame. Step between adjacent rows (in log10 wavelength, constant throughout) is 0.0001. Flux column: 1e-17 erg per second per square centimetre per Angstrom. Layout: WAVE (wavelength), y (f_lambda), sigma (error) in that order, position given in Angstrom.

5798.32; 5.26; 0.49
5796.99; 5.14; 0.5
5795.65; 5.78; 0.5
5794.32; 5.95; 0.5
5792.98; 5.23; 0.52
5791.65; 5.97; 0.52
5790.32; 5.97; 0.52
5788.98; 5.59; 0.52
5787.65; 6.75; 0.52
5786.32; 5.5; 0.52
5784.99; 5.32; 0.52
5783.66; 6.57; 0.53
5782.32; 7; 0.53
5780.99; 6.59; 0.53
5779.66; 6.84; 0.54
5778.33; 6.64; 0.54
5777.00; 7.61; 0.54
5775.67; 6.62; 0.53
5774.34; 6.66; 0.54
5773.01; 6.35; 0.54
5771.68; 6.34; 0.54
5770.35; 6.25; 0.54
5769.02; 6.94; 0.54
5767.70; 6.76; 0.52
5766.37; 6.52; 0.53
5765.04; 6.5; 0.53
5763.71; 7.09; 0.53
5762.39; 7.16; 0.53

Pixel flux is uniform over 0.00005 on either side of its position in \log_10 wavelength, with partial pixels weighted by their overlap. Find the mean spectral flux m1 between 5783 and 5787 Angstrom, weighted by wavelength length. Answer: 5.81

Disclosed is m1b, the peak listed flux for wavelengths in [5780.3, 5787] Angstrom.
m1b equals 7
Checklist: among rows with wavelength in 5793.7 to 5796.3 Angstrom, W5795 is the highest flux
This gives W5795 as 5.95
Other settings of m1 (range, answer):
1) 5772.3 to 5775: 6.5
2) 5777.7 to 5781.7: 6.7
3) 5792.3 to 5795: 5.6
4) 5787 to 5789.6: 6.18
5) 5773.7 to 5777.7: 6.96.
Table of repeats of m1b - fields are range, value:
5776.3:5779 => 7.61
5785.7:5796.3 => 6.75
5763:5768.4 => 7.09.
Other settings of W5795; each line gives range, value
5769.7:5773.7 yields 6.35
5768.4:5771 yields 6.94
